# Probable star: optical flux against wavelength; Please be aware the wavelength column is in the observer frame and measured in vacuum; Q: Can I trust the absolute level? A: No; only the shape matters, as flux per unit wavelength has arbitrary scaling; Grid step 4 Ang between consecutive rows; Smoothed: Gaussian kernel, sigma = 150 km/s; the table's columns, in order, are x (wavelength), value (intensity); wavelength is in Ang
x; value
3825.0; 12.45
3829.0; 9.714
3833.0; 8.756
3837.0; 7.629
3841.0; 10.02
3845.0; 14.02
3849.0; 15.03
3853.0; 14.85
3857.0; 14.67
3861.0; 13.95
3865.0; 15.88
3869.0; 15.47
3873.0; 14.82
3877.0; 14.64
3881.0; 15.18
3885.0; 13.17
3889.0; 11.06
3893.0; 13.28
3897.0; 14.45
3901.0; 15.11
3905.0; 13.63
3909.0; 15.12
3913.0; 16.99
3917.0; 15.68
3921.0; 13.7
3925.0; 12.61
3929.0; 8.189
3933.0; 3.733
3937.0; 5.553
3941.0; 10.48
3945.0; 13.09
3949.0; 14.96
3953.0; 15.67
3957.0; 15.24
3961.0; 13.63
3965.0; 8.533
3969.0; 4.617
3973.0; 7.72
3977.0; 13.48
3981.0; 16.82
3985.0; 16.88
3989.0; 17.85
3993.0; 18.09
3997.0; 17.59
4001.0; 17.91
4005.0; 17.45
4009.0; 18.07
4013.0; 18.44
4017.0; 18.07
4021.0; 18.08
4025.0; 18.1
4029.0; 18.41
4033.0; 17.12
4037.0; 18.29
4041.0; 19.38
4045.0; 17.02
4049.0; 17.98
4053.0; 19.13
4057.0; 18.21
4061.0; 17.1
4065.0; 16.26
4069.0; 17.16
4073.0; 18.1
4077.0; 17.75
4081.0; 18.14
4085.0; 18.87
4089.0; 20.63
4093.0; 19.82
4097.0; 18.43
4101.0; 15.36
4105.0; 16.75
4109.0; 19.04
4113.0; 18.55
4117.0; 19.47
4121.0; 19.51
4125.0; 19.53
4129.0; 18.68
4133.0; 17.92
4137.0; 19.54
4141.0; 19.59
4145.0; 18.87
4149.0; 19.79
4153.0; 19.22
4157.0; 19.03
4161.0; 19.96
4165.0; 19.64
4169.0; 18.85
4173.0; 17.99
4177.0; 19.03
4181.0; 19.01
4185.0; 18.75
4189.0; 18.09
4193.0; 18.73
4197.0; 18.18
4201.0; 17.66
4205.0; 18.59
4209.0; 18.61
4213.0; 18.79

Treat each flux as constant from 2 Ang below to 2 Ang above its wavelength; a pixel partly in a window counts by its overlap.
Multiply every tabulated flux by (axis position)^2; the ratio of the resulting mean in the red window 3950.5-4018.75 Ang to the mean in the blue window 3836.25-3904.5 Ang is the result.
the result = 1.15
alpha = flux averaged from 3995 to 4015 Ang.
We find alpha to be 17.9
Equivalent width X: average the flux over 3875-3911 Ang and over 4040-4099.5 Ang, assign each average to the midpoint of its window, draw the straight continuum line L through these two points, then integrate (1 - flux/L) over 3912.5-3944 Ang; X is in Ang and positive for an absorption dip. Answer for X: 8.76 Ang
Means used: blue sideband 14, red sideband 18.2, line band 10.6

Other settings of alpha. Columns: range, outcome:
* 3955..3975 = 9.95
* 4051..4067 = 17.7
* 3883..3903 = 13.4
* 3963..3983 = 10.2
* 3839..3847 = 12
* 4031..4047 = 18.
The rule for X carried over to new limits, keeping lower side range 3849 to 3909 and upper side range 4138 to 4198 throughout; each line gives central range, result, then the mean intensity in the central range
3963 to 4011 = 4.6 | 14.6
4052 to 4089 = -1.1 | 18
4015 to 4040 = -2.0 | 18.1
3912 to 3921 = -0.4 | 15.7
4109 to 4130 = -1.1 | 19.2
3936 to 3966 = 5.9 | 12.5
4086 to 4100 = -1.2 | 19.3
